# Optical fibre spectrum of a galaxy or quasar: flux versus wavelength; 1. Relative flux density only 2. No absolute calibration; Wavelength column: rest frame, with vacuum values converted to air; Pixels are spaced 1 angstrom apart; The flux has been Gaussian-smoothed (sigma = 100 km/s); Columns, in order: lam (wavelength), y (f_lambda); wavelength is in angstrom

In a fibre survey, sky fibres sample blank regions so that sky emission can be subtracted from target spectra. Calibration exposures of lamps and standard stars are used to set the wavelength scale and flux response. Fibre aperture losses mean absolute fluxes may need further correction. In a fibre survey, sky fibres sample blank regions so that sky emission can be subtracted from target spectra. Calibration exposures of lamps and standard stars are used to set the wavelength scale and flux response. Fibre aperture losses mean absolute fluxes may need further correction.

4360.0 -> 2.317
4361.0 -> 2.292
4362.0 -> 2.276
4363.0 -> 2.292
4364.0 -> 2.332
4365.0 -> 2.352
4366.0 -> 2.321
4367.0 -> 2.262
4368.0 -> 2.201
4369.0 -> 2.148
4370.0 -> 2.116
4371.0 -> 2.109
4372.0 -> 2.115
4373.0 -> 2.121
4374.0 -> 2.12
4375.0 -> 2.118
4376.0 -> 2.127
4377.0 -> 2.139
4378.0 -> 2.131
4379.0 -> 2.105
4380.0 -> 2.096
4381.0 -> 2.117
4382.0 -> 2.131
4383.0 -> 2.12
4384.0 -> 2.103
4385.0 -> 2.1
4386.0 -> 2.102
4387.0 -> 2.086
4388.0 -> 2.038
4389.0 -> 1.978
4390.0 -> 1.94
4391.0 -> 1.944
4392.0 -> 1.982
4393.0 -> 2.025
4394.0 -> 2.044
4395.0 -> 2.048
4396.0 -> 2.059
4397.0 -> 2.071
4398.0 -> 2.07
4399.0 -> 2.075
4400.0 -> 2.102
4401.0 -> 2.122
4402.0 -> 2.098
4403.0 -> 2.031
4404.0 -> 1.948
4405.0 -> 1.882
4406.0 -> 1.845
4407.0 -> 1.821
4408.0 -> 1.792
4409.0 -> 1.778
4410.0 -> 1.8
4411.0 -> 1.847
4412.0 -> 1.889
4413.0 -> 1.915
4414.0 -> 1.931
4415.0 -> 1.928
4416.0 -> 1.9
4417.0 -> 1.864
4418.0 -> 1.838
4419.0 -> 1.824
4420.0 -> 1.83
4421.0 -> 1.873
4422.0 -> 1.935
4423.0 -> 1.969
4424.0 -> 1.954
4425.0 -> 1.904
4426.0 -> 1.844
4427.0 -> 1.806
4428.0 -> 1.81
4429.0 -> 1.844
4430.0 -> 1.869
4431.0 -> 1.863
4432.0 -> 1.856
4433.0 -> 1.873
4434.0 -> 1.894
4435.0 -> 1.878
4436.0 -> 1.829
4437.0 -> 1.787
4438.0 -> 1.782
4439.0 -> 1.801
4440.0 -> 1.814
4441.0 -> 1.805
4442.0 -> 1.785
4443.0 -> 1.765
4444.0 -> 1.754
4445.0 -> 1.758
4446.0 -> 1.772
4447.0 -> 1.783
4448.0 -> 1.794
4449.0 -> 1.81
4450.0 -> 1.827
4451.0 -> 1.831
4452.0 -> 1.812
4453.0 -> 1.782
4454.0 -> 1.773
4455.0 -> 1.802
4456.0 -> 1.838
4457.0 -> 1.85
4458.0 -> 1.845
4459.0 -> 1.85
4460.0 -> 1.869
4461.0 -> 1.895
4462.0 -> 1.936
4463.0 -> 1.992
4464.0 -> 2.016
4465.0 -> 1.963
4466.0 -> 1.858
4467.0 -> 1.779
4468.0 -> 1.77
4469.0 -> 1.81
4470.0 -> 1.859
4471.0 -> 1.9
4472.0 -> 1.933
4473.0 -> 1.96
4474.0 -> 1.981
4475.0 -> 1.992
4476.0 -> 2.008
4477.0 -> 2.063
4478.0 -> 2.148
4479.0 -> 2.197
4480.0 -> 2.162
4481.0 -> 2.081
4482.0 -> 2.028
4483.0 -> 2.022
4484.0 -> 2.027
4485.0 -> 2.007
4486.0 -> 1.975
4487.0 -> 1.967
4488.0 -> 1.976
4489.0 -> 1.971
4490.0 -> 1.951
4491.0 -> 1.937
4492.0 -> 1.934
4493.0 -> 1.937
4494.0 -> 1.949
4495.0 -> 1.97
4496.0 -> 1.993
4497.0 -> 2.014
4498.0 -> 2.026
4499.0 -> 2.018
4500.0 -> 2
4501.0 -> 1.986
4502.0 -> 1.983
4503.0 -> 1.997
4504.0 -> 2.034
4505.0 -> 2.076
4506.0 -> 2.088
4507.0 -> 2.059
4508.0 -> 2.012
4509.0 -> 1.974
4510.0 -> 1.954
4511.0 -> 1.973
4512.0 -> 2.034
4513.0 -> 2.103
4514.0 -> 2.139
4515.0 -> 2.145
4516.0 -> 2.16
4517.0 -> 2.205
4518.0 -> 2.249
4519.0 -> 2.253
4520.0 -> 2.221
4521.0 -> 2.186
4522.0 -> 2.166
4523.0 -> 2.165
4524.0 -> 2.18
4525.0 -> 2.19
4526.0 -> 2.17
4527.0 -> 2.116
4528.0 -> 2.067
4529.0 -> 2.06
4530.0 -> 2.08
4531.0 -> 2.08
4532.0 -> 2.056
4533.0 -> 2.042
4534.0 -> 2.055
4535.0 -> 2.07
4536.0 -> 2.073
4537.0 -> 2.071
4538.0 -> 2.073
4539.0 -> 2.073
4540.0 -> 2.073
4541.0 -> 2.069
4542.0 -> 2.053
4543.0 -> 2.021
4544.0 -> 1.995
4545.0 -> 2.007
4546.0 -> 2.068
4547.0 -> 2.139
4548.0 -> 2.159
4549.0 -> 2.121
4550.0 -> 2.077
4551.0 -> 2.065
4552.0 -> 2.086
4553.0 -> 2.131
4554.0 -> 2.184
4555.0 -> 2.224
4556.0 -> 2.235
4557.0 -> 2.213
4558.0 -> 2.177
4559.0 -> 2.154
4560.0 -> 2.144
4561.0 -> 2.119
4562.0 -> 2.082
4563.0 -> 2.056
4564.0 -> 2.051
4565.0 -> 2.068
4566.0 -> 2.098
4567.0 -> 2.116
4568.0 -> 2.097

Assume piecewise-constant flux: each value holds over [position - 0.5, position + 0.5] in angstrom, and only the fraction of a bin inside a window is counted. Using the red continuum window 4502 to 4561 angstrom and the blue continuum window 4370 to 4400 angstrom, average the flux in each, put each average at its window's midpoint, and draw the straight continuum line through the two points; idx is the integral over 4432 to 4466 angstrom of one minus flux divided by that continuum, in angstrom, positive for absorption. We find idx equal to 4.1 angstrom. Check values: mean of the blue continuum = 2.08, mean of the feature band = 1.84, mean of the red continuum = 2.1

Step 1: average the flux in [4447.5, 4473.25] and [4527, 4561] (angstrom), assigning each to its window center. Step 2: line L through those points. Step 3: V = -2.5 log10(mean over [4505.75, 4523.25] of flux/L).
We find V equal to -0.05 mag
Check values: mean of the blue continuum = 1.86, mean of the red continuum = 2.1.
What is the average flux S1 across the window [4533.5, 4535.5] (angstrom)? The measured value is 2.06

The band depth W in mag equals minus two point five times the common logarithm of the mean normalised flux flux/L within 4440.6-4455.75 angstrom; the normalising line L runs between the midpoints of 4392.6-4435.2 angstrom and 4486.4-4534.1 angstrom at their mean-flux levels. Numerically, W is 0.10 mag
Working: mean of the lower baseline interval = 1.92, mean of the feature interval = 1.79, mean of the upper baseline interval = 2.06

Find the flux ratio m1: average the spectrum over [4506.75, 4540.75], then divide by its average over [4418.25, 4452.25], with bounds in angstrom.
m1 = 1.1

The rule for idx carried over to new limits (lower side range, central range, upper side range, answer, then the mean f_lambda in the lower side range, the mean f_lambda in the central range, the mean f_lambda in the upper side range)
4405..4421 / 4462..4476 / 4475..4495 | 0.5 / 1.85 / 1.91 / 2.02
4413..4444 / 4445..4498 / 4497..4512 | 0.5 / 1.85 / 1.93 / 2.01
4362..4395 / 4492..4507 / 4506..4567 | 0.7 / 2.12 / 2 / 2.11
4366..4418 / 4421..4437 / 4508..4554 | 1.4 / 2.03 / 1.87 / 2.1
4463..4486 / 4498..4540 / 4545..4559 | -0.3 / 1.98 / 2.09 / 2.14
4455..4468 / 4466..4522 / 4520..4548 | -1.2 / 1.88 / 2.02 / 2.09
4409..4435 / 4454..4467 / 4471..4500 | 0.5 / 1.87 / 1.88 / 2.01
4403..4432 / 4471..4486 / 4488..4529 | -0.3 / 1.87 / 2.04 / 2.06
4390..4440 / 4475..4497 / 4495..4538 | 0.2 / 1.91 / 2.01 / 2.08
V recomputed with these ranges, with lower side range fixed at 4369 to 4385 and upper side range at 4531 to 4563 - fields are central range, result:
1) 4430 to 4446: 0.16 mag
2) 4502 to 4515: 0.03 mag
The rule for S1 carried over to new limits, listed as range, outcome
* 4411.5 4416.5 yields 1.91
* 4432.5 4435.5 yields 1.88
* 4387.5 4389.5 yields 2.01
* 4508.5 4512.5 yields 1.98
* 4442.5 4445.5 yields 1.76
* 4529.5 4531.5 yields 2.08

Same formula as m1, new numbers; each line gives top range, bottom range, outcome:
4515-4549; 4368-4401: 1.01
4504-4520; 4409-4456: 1.14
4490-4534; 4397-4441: 1.09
